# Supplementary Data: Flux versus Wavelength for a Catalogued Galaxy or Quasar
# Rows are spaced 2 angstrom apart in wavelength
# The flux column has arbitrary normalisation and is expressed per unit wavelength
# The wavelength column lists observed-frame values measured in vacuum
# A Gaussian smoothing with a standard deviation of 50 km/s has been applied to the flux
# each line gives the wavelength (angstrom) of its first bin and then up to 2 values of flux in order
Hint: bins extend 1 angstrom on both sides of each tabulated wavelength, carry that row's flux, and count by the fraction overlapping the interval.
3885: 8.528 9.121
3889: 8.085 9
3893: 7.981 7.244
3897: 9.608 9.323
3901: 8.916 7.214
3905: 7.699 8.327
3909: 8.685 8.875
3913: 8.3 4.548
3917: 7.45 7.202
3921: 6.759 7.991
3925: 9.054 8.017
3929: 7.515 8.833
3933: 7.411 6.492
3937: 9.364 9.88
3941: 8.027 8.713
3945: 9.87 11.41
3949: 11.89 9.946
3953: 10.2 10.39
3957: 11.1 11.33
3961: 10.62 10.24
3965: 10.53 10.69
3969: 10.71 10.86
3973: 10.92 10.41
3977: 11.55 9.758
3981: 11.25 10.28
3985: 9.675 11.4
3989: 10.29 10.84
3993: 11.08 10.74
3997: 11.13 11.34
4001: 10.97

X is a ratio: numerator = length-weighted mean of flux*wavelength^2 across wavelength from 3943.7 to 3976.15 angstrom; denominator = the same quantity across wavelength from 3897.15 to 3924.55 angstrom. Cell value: 1.39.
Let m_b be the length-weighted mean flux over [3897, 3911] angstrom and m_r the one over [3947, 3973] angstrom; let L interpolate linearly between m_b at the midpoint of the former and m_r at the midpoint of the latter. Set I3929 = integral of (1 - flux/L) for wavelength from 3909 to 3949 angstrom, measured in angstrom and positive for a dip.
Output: 5.12 angstrom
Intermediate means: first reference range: 8.49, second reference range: 10.7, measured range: 8.3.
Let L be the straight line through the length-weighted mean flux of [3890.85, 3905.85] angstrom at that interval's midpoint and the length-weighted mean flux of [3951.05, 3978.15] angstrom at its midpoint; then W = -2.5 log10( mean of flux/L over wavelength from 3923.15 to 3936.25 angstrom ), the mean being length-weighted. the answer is 0.19 mag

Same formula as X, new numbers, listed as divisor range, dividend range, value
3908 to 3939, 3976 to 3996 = 1.41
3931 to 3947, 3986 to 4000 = 1.29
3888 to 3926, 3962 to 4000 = 1.39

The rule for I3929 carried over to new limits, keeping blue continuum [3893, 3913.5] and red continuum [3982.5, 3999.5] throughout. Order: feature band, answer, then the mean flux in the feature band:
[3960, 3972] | -0.6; 10.6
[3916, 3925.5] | 1.3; 7.62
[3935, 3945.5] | 0.6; 8.88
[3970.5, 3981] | -0.4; 10.7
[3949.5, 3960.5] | -1.0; 10.7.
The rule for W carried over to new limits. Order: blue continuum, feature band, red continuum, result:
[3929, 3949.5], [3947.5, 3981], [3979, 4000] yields -0.09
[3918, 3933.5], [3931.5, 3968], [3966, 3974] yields -0.05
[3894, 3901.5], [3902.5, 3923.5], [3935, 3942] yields 0.16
